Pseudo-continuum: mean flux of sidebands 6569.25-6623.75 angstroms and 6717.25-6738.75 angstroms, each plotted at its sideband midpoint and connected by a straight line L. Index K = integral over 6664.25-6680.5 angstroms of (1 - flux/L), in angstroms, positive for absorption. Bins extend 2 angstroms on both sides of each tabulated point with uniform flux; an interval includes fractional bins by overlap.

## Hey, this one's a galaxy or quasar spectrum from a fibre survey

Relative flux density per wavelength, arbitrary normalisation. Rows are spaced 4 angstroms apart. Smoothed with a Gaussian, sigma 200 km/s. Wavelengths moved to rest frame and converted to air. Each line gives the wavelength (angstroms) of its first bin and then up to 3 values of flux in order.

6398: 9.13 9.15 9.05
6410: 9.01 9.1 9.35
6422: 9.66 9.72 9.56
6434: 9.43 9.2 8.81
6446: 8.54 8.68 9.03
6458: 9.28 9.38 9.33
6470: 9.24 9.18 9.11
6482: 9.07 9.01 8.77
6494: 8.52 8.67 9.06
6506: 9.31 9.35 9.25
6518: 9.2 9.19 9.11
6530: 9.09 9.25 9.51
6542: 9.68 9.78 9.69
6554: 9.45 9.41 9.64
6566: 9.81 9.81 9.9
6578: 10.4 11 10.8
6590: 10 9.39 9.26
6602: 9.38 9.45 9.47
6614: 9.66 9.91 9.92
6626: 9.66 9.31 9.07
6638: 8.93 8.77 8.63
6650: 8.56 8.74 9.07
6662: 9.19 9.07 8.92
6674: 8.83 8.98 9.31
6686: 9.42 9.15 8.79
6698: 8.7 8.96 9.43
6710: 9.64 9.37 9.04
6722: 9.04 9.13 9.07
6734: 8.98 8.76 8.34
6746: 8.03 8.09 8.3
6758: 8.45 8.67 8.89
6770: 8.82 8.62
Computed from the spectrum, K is 0.7 angstroms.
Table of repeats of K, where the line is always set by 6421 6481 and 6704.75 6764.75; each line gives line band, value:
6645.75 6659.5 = 0.3 angstroms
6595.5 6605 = -0.4 angstroms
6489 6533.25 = 0.3 angstroms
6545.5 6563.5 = -1.0 angstroms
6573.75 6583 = -1.5 angstroms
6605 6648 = -1.8 angstroms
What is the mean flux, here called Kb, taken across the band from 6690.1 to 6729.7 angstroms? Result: 9.12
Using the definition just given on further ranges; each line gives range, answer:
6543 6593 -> 9.96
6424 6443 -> 9.37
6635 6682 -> 8.9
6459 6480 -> 9.25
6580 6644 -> 9.62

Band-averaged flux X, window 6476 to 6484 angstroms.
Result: 9.09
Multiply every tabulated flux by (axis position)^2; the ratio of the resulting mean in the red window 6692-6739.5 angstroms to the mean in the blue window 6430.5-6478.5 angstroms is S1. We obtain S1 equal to 1.08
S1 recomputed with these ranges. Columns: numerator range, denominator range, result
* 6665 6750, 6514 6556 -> 1.01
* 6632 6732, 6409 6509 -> 1.06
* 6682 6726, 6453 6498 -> 1.08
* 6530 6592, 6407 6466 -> 1.11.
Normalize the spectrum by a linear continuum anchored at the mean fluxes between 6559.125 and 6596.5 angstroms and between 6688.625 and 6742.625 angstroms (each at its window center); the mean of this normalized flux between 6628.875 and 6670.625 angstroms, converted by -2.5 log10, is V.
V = 0.07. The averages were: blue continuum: 10.1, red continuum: 9.04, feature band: 8.93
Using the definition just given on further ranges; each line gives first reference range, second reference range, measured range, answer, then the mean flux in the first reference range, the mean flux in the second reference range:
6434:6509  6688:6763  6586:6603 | -0.09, 9.03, 8.84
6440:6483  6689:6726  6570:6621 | -0.09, 9.06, 9.12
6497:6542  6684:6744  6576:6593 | -0.15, 9.21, 9.05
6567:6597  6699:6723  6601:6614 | 0.05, 10.1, 9.23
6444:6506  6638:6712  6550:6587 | -0.11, 9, 9.01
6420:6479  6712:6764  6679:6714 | -0.05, 9.21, 8.71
